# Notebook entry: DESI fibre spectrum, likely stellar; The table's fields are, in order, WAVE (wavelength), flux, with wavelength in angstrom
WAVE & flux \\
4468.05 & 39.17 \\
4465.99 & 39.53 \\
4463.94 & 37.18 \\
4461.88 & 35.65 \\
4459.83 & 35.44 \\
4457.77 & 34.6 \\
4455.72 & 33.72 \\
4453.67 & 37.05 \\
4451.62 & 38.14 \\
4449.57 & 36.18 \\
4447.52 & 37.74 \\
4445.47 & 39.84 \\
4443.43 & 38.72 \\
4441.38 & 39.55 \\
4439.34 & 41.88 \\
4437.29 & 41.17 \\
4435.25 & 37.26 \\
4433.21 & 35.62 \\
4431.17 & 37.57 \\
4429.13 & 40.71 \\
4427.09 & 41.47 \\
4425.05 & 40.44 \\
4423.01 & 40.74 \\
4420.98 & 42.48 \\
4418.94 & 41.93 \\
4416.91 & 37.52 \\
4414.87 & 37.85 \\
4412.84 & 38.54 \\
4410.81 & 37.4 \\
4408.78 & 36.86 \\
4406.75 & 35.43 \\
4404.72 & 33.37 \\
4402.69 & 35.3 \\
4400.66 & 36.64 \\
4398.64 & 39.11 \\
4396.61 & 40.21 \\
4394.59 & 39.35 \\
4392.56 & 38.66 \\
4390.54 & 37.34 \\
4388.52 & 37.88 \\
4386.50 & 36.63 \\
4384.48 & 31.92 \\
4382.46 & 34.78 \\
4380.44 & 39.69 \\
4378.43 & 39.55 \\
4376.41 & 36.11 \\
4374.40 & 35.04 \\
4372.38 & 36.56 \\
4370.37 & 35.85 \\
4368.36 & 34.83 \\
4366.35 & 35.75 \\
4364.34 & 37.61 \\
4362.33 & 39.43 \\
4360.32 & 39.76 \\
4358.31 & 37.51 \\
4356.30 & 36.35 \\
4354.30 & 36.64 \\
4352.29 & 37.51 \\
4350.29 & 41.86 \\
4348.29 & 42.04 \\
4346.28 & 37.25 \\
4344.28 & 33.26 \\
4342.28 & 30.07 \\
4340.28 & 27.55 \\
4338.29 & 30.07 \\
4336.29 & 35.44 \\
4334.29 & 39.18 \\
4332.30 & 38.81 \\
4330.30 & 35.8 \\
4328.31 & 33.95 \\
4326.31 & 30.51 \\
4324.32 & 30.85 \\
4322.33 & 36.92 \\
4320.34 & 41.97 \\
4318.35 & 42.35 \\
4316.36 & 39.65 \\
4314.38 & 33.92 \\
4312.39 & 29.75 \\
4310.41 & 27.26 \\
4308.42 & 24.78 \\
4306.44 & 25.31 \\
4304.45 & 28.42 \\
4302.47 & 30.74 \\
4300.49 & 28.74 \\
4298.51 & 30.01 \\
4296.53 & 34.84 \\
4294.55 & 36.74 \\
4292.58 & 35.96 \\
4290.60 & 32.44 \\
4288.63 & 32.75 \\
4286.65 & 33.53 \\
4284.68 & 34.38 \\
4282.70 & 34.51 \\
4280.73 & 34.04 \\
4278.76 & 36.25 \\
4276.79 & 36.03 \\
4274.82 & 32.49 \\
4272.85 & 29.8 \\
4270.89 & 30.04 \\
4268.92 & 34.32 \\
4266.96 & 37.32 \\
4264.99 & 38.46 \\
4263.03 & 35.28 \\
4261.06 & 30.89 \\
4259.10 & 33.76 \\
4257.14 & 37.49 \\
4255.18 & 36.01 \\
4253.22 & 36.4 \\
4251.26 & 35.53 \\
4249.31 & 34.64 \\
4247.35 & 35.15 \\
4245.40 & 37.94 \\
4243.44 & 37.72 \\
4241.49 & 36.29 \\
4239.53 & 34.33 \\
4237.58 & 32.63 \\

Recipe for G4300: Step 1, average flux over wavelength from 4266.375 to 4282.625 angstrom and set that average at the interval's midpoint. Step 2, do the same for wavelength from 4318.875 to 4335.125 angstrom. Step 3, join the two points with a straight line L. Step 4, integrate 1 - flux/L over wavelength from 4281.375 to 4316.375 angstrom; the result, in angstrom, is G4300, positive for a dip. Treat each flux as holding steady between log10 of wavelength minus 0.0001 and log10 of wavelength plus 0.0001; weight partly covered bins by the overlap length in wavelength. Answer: 3.2 angstrom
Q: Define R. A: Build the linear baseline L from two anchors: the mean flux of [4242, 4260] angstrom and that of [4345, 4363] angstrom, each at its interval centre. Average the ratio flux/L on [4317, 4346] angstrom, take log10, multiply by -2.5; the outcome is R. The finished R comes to 0.09 mag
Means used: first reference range 36.1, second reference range 38.6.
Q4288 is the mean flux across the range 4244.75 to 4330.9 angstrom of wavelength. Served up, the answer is 33.8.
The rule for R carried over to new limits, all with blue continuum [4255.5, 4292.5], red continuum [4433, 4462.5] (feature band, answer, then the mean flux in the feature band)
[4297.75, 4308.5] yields 0.225 mag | 28.2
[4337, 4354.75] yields 0.015 mag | 35.1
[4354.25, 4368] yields -0.048 mag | 37.5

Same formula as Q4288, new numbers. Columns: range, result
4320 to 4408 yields 36.3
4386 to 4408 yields 37.3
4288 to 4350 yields 33.6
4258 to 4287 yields 34.1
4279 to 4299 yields 34.1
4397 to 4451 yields 38.5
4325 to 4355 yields 35.3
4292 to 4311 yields 30.2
